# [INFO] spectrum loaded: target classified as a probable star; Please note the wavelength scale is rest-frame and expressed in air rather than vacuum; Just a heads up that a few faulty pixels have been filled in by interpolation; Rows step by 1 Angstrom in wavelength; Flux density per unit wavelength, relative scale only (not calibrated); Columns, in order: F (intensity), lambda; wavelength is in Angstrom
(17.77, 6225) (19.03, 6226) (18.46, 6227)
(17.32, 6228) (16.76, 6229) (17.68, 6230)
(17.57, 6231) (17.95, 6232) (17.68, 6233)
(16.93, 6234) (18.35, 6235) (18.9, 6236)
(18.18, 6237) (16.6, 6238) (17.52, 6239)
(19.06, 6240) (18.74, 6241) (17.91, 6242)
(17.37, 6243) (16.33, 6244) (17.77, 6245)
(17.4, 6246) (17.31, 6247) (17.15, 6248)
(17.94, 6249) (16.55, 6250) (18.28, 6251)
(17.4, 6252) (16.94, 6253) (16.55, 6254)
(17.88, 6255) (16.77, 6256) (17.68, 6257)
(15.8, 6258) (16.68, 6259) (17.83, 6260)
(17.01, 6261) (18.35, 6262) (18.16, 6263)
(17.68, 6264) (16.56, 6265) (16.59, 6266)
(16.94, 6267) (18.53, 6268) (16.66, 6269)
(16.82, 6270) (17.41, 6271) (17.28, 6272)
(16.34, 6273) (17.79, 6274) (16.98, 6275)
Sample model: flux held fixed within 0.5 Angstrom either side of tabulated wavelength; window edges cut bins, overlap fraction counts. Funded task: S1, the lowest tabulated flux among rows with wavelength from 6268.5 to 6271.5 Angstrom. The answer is 16.66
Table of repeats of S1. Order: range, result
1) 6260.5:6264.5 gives 17.01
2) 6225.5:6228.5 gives 17.32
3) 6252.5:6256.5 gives 16.55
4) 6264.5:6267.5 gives 16.56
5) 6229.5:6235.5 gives 16.93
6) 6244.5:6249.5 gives 17.15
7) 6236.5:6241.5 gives 16.6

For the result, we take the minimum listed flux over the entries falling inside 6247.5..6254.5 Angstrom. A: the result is 16.55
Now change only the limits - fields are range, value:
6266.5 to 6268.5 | 16.94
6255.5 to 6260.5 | 15.8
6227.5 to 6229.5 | 16.76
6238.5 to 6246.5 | 16.33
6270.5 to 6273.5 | 16.34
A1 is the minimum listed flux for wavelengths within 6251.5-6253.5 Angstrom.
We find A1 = 16.94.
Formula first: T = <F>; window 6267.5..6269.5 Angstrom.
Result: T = 17.6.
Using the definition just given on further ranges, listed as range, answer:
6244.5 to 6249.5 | 17.5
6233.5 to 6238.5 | 17.8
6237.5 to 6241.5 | 18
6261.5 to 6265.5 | 17.7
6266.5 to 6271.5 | 17.3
